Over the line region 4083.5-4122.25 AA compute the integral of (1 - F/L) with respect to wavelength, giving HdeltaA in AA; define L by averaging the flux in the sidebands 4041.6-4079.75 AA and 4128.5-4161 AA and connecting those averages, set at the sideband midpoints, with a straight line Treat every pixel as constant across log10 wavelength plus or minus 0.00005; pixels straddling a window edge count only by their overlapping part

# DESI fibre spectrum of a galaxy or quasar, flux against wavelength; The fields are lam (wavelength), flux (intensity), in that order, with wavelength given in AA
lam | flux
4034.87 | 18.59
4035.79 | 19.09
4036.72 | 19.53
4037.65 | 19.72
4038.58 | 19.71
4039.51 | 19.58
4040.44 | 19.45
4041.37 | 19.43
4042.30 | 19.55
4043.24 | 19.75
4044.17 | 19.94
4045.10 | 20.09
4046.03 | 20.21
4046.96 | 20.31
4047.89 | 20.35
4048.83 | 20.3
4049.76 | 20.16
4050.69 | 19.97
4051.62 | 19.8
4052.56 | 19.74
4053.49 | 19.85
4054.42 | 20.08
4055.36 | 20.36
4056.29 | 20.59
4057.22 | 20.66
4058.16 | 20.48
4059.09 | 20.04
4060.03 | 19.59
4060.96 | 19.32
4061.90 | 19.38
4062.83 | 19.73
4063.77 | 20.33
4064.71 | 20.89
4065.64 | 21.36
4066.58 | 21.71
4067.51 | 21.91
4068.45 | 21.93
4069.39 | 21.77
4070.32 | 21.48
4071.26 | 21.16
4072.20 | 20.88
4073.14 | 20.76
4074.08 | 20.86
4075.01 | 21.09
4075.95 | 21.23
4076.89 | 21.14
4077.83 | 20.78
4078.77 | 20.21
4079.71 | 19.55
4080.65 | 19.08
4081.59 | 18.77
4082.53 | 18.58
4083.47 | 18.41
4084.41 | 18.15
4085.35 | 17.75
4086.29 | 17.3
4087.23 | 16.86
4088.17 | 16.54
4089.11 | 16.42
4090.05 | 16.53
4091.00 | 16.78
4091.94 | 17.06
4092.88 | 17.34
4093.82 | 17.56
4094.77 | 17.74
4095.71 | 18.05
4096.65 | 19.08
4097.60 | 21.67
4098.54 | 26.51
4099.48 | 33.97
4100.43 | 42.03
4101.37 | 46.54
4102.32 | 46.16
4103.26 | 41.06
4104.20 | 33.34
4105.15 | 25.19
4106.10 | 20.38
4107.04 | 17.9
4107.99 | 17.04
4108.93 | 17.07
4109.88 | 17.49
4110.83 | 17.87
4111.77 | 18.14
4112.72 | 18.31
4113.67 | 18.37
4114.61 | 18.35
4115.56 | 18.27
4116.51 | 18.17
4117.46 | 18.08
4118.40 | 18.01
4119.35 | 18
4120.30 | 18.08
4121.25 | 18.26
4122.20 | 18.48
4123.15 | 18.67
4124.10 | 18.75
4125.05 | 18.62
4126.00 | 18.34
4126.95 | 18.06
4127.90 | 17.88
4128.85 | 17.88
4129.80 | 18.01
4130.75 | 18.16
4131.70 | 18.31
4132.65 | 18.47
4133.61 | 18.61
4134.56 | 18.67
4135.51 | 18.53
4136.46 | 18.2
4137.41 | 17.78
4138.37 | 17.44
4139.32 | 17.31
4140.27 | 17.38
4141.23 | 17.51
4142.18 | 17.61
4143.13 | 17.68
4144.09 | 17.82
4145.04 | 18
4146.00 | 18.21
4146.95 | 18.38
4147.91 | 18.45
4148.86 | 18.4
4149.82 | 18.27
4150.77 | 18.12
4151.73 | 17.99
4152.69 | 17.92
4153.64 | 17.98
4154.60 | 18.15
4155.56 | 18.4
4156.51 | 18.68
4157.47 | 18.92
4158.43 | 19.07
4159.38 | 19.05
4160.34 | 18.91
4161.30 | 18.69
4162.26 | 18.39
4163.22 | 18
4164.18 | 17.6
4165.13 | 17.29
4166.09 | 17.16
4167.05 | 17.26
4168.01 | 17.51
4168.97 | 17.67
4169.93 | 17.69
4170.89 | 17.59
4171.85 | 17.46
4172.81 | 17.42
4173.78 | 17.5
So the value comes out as -4.6 AA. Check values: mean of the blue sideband 20.5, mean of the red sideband 18.2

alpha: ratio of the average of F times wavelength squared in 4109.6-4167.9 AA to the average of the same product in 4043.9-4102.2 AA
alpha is 0.89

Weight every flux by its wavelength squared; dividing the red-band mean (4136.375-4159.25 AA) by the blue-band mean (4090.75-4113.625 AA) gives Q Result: 0.8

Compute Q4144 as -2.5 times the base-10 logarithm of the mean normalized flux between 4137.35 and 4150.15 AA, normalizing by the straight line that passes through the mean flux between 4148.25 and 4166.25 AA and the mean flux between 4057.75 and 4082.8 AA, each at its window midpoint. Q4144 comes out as 0.05 mag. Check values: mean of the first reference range 20.5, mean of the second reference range 18.3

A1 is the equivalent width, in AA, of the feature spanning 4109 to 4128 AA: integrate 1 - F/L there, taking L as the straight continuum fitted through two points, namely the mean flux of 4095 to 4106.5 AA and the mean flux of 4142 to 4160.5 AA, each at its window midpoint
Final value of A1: 5.9 AA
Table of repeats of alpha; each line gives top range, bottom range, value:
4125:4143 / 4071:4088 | 0.95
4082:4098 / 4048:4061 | 0.90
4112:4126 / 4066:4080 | 0.89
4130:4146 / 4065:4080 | 0.88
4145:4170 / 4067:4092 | 0.97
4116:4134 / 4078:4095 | 1.04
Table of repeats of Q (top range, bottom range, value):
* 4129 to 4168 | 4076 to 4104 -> 0.82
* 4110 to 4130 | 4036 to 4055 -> 0.95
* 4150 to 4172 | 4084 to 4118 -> 0.84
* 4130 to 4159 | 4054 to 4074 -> 0.91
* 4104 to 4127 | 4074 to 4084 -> 0.97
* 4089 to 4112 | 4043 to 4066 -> 1.23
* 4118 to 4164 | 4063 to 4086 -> 0.92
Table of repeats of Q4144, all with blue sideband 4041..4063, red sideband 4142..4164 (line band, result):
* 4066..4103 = -0.13 mag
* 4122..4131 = 0.03 mag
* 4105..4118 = 0.03 mag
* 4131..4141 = 0.03 mag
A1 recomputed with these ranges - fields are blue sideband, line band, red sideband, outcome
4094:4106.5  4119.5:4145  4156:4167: 6.1 AA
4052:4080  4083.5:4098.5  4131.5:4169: 1.5 AA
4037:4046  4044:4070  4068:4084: -0.5 AA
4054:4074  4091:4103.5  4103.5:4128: -4.9 AA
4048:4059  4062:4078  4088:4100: -0.9 AA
